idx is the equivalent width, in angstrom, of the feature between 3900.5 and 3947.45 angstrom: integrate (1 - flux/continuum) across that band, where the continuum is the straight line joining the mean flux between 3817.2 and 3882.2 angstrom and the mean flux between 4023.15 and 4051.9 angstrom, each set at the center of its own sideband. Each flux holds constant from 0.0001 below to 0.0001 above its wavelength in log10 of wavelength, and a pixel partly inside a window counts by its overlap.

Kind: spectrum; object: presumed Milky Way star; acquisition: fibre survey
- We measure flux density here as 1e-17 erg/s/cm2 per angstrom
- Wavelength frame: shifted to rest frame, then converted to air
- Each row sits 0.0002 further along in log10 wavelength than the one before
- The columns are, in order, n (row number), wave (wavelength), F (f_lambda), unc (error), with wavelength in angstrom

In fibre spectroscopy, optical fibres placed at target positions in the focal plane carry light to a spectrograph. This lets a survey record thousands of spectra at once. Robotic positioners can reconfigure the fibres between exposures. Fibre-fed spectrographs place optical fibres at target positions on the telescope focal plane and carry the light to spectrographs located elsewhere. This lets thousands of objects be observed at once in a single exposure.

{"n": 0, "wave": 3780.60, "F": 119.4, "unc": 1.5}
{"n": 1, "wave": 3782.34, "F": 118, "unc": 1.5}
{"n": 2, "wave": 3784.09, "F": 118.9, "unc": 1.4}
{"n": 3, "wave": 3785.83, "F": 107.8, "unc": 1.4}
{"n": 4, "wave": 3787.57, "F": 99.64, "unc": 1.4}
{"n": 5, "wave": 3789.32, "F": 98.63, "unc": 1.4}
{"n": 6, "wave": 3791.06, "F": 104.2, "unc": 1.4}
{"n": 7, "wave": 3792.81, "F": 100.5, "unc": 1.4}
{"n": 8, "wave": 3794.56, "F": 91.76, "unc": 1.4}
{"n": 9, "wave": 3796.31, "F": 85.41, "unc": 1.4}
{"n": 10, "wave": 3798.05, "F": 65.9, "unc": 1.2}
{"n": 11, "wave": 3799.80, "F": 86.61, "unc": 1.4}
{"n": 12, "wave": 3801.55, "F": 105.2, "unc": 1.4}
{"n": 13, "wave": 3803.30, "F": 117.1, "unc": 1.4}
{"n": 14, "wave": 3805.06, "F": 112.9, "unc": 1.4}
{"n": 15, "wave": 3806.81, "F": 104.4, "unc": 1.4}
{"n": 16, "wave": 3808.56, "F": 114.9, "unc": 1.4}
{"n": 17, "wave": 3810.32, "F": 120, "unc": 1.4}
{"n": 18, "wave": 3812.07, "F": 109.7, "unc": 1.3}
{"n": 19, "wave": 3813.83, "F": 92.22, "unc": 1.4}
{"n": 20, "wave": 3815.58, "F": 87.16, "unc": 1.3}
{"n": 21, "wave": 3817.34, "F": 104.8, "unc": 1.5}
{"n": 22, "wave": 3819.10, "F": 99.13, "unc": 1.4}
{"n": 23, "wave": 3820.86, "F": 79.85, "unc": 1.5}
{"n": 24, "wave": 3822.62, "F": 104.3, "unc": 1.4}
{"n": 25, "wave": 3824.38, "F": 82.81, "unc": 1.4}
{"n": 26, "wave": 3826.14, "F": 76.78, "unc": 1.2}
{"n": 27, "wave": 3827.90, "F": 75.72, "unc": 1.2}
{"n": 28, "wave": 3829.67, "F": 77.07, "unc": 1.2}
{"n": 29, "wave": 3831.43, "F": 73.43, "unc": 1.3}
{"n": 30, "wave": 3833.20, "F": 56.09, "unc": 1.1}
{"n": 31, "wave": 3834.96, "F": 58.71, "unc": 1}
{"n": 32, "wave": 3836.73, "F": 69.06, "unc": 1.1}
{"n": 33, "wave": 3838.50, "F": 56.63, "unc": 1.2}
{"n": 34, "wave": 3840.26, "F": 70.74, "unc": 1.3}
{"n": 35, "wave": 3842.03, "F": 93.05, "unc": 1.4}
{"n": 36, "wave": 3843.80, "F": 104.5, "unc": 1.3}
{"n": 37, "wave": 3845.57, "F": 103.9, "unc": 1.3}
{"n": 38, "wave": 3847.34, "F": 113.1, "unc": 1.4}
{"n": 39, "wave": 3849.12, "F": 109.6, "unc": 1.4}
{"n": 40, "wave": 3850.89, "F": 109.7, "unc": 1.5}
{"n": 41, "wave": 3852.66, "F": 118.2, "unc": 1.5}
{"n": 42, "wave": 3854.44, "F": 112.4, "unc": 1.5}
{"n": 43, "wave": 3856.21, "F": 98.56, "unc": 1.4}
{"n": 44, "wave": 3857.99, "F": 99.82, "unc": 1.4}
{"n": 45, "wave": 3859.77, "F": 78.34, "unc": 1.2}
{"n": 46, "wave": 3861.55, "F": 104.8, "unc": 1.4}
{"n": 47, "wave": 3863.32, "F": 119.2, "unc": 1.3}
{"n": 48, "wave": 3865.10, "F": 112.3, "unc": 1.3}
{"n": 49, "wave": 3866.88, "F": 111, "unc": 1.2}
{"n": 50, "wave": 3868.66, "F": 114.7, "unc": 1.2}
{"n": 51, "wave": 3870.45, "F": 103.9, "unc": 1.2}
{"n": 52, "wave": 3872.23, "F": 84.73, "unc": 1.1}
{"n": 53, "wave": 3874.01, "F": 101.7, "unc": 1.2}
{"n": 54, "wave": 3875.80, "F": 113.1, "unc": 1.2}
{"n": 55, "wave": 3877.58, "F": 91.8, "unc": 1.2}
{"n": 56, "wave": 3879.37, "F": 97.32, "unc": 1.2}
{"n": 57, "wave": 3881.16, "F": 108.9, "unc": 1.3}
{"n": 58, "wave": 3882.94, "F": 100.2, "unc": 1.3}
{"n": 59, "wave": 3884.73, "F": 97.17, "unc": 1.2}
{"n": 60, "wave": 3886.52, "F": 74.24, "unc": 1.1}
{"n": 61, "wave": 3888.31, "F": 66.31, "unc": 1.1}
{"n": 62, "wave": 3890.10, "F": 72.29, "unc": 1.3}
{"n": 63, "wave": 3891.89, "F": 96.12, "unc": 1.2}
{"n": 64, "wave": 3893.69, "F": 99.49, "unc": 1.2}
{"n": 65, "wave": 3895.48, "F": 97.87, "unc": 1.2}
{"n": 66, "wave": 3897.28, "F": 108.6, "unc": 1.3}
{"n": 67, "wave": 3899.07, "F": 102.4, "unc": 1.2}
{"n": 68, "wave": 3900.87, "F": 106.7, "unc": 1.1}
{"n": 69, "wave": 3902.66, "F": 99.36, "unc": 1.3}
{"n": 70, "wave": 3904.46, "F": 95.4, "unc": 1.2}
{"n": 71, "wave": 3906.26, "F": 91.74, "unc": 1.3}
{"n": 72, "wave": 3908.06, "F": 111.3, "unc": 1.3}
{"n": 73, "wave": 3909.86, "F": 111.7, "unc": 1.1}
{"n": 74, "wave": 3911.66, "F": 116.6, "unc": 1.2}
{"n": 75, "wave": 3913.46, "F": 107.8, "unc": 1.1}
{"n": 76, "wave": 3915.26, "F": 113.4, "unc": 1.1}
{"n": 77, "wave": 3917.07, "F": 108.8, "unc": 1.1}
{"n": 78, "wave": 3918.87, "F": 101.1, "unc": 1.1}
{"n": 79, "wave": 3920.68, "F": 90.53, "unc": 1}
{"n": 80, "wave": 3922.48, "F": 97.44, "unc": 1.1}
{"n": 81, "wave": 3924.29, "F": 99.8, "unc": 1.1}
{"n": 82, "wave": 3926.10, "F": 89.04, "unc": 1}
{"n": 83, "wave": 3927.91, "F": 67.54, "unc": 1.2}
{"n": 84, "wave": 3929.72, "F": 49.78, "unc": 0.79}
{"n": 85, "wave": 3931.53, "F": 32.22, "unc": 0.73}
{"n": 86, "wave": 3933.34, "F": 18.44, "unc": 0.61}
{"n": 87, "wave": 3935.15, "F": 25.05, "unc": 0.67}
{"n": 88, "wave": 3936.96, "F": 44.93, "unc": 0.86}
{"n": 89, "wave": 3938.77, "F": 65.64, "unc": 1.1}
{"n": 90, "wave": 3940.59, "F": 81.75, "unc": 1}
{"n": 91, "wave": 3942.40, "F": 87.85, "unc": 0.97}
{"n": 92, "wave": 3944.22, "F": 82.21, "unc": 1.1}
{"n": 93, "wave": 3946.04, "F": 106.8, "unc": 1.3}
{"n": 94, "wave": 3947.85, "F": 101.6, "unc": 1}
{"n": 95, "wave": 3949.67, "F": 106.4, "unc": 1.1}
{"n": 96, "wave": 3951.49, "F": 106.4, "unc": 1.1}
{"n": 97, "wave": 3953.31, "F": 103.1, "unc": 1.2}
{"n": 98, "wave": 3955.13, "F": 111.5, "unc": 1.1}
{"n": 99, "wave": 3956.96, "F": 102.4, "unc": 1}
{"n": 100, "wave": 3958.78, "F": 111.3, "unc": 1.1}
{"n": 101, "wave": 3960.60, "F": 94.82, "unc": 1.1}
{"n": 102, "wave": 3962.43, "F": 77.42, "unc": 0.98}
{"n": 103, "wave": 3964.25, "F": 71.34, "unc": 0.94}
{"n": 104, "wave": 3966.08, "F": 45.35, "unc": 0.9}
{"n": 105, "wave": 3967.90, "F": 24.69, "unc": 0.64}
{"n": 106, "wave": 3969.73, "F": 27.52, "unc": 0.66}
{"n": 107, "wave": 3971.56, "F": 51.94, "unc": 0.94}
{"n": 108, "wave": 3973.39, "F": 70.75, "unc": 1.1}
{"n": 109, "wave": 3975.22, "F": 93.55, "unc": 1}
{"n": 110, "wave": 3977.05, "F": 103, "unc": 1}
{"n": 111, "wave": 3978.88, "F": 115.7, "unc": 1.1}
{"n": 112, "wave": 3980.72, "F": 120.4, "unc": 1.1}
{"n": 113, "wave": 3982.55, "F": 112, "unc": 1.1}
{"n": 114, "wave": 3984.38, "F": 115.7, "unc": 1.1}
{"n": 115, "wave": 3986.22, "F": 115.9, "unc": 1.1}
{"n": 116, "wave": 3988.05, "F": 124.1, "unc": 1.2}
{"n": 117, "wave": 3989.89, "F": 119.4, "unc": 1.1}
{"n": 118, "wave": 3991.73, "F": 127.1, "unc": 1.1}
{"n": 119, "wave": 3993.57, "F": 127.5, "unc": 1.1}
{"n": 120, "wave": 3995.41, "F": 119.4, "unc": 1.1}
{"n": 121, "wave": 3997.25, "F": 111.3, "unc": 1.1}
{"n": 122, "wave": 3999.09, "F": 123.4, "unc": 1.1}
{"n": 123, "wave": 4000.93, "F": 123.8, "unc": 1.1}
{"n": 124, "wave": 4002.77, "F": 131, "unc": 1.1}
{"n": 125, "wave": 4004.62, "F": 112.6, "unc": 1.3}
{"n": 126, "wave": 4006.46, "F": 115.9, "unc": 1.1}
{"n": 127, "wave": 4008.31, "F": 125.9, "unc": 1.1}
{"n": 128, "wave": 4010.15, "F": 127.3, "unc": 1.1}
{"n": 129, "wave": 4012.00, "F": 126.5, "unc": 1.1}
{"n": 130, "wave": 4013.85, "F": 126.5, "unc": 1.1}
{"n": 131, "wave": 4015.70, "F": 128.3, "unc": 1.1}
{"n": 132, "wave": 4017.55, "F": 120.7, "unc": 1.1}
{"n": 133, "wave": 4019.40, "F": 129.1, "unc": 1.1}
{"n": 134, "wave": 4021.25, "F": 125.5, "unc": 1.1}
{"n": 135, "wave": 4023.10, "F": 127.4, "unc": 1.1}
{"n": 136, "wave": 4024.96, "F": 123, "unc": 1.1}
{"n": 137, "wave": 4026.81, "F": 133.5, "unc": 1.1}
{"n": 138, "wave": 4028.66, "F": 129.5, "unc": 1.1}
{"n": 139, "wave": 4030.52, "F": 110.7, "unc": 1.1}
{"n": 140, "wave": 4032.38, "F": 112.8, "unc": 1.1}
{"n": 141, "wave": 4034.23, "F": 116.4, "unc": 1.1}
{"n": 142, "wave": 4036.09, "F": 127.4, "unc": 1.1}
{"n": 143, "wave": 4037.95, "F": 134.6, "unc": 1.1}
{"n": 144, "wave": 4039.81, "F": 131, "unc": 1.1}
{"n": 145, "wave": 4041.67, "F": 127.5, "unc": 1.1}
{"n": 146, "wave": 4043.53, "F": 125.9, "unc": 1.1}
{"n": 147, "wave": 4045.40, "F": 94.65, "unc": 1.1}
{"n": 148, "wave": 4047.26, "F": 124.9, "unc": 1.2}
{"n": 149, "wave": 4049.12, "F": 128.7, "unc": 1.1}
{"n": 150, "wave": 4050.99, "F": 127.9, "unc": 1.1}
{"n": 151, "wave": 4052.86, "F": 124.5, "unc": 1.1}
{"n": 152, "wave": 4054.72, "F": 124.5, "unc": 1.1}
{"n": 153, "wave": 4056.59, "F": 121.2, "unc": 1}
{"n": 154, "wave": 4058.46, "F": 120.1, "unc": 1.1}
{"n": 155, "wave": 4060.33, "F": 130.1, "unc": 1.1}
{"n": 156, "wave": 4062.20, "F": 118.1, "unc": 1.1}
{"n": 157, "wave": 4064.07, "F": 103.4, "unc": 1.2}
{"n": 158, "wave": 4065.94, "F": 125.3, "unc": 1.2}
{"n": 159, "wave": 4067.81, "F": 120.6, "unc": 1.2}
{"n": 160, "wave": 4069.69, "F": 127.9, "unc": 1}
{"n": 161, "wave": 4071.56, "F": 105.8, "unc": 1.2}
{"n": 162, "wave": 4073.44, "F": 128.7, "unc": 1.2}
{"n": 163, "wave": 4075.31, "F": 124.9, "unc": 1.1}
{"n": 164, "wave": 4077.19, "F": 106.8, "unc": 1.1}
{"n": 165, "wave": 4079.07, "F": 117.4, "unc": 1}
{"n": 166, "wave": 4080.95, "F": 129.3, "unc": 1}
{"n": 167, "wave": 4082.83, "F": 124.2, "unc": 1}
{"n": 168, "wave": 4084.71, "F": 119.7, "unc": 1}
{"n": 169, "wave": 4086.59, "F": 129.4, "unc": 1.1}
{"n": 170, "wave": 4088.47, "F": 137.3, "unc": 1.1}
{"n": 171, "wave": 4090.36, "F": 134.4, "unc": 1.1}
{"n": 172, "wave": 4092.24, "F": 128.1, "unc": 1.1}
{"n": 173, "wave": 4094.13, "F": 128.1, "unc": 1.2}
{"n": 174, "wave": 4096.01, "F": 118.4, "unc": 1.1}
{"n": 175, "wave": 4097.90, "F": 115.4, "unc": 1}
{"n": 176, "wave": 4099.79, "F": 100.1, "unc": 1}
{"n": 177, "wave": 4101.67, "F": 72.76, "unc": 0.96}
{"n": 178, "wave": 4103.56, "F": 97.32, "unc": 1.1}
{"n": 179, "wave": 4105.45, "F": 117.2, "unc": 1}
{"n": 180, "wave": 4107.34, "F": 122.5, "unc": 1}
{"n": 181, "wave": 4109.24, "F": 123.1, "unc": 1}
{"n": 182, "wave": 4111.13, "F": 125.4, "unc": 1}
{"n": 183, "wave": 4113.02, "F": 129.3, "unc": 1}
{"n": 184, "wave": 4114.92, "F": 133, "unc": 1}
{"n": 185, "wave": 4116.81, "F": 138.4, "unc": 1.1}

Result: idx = 9.2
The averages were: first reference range 94.3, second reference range 123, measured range 84.6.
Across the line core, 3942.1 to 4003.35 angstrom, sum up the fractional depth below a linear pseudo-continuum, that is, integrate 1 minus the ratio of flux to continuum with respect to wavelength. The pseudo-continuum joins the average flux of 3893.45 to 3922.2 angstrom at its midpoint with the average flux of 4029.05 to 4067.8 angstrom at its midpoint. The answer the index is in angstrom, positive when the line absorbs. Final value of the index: 7.2 angstrom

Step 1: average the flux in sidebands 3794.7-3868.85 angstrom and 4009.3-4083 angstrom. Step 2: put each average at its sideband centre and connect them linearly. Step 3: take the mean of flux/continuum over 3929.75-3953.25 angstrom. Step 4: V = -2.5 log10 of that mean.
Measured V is 0.45 mag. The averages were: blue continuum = 94.8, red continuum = 123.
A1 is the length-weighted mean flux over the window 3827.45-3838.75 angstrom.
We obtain 66.8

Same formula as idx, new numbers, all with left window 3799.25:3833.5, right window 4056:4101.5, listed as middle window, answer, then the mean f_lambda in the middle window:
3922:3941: 8.29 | 59.7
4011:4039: -2.31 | 125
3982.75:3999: -1.15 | 120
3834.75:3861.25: 0.98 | 94.2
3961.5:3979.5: 6.98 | 67.4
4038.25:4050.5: -0.60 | 123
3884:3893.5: 1.82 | 82.3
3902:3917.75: -0.36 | 106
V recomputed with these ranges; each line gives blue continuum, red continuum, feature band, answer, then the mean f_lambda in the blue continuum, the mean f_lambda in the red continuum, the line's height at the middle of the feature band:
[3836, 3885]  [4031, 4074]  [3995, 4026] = -0.06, 100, 122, 117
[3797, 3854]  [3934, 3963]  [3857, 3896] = -0.08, 92.4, 87.6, 90.4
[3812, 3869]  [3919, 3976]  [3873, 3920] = -0.19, 92.9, 75.8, 83.9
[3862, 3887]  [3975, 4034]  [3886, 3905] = 0.14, 103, 121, 106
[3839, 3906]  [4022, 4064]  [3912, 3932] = 0.19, 99.4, 123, 106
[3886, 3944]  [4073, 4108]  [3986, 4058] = -0.17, 85.3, 118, 105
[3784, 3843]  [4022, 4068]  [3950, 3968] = 0.25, 90.8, 123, 111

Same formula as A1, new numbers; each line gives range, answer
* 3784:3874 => 95.9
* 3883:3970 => 86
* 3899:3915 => 105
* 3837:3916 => 99.8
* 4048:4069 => 122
